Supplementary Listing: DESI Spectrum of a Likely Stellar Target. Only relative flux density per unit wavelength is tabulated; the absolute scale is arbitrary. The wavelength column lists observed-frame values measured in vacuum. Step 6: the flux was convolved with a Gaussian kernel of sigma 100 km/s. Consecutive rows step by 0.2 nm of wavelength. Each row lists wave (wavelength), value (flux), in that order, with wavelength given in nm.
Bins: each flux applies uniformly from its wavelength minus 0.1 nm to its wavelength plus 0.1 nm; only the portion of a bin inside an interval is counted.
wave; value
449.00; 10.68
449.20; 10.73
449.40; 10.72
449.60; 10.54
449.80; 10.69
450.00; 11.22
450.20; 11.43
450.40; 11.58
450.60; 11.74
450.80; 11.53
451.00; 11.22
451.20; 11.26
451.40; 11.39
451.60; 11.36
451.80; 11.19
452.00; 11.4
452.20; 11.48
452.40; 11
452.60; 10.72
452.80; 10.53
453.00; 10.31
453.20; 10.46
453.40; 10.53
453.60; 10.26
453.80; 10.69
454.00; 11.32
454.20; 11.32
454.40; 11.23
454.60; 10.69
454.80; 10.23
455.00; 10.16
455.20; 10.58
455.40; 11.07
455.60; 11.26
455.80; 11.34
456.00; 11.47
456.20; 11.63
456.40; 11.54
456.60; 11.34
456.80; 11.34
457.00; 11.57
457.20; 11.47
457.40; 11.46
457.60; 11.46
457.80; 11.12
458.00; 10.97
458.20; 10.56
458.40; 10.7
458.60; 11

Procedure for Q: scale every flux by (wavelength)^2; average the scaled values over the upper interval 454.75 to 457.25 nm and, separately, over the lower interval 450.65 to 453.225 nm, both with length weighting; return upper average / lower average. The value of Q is 1.0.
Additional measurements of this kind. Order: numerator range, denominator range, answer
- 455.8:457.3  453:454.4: 1.08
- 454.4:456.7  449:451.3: 1.02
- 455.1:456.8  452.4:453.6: 1.09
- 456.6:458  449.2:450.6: 1.06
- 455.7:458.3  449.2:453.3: 1.05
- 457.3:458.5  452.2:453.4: 1.06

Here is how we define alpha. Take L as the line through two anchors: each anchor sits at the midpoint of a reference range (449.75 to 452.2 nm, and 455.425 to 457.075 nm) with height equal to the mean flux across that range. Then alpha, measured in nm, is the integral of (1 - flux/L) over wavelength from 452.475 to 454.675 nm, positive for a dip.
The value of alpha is 0.13 nm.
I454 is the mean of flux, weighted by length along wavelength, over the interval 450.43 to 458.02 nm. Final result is 11.1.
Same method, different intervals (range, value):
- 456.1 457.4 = 11.5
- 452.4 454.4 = 10.7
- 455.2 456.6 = 11.3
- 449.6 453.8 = 11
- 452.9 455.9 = 10.8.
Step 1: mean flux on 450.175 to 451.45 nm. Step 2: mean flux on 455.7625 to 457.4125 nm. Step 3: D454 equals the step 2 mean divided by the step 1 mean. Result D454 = 1.0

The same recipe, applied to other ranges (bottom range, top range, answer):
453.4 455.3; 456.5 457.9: 1.06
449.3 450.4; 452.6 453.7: 0.95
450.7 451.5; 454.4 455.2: 0.92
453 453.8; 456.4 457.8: 1.09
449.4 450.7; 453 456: 0.97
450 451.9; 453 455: 0.94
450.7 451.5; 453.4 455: 0.95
